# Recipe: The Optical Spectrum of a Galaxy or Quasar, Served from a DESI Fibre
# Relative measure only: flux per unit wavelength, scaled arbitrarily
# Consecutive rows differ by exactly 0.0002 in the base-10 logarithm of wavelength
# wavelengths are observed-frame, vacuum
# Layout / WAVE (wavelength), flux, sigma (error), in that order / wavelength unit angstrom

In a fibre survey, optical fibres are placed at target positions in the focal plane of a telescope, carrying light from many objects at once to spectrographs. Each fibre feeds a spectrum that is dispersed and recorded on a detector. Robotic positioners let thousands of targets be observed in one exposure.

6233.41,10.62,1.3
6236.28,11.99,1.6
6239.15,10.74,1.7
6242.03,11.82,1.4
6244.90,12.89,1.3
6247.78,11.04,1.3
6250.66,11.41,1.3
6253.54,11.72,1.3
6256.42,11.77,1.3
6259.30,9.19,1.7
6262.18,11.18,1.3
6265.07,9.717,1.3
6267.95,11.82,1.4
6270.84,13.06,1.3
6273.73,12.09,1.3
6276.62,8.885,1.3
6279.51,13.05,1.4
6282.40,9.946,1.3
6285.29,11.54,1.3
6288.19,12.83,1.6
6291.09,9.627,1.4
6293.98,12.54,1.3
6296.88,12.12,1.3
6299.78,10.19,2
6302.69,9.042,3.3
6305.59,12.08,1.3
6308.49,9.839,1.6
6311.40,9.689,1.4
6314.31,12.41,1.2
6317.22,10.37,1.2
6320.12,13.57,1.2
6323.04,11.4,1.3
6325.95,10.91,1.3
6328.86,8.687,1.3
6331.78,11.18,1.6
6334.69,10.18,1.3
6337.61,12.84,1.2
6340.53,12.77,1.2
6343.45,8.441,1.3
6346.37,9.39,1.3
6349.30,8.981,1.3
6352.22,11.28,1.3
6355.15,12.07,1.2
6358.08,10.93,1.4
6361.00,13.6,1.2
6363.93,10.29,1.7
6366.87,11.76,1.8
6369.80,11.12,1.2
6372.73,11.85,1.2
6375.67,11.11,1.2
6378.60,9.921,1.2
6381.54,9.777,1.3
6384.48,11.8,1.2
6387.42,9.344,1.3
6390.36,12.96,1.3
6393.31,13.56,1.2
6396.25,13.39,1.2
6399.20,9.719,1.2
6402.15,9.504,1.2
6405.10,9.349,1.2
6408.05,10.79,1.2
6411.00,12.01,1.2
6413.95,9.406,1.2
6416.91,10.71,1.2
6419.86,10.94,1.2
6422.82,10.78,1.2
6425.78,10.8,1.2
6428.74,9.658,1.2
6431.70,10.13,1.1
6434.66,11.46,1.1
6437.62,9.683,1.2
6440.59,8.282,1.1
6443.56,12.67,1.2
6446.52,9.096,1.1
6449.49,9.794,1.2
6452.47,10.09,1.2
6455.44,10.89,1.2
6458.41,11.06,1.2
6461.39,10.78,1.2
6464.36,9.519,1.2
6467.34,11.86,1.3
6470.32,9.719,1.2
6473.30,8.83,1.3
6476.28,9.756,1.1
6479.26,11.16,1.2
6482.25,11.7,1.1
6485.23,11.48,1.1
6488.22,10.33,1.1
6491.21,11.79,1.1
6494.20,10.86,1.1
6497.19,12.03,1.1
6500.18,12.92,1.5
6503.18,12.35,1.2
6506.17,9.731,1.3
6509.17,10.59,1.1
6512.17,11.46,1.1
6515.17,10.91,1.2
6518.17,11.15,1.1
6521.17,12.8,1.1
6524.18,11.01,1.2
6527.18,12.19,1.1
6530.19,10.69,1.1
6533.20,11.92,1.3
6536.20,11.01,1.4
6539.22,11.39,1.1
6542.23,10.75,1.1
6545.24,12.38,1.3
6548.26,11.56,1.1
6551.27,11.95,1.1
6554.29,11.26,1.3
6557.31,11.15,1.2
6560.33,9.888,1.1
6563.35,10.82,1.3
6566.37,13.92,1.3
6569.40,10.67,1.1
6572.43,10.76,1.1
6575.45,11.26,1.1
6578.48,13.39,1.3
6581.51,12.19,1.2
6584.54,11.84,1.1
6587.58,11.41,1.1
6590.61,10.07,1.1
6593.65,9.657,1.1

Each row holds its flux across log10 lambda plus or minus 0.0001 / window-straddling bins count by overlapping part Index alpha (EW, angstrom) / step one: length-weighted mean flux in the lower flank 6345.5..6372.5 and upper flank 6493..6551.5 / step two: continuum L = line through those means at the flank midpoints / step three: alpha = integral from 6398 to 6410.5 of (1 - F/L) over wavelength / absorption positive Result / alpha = 1.3 angstrom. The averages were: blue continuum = 11.1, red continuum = 11.5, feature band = 10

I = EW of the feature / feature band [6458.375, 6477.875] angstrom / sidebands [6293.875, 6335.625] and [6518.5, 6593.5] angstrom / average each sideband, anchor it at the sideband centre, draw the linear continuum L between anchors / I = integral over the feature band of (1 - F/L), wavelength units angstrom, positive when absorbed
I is 1.9 angstrom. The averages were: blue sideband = 10.9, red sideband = 11.5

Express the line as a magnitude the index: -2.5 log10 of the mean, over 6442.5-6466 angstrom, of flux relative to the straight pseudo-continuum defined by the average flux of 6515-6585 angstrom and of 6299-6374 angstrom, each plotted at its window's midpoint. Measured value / 0.082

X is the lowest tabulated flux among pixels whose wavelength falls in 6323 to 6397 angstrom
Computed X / 8.441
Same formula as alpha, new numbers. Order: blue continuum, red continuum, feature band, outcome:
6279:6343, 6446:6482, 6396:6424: 0.1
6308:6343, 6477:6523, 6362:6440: 2.8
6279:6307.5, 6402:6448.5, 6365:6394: -1.6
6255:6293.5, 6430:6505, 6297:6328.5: 0.5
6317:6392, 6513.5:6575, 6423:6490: 4.9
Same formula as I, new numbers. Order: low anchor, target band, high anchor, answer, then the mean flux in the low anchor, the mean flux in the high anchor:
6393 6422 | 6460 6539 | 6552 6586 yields 1.04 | 10.8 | 11.6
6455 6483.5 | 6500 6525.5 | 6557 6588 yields -0.93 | 10.5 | 11.6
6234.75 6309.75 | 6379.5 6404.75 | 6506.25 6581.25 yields 0.41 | 11.2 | 11.4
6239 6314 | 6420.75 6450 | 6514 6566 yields 2.71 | 11.2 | 11.4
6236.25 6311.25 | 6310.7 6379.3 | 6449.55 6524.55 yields 0.37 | 11.2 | 11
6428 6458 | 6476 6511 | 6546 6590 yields -1.68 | 10.2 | 11.6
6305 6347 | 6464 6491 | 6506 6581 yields 1.65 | 10.9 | 11.4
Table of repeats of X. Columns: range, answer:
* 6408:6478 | 8.282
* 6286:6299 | 9.627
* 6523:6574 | 9.888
